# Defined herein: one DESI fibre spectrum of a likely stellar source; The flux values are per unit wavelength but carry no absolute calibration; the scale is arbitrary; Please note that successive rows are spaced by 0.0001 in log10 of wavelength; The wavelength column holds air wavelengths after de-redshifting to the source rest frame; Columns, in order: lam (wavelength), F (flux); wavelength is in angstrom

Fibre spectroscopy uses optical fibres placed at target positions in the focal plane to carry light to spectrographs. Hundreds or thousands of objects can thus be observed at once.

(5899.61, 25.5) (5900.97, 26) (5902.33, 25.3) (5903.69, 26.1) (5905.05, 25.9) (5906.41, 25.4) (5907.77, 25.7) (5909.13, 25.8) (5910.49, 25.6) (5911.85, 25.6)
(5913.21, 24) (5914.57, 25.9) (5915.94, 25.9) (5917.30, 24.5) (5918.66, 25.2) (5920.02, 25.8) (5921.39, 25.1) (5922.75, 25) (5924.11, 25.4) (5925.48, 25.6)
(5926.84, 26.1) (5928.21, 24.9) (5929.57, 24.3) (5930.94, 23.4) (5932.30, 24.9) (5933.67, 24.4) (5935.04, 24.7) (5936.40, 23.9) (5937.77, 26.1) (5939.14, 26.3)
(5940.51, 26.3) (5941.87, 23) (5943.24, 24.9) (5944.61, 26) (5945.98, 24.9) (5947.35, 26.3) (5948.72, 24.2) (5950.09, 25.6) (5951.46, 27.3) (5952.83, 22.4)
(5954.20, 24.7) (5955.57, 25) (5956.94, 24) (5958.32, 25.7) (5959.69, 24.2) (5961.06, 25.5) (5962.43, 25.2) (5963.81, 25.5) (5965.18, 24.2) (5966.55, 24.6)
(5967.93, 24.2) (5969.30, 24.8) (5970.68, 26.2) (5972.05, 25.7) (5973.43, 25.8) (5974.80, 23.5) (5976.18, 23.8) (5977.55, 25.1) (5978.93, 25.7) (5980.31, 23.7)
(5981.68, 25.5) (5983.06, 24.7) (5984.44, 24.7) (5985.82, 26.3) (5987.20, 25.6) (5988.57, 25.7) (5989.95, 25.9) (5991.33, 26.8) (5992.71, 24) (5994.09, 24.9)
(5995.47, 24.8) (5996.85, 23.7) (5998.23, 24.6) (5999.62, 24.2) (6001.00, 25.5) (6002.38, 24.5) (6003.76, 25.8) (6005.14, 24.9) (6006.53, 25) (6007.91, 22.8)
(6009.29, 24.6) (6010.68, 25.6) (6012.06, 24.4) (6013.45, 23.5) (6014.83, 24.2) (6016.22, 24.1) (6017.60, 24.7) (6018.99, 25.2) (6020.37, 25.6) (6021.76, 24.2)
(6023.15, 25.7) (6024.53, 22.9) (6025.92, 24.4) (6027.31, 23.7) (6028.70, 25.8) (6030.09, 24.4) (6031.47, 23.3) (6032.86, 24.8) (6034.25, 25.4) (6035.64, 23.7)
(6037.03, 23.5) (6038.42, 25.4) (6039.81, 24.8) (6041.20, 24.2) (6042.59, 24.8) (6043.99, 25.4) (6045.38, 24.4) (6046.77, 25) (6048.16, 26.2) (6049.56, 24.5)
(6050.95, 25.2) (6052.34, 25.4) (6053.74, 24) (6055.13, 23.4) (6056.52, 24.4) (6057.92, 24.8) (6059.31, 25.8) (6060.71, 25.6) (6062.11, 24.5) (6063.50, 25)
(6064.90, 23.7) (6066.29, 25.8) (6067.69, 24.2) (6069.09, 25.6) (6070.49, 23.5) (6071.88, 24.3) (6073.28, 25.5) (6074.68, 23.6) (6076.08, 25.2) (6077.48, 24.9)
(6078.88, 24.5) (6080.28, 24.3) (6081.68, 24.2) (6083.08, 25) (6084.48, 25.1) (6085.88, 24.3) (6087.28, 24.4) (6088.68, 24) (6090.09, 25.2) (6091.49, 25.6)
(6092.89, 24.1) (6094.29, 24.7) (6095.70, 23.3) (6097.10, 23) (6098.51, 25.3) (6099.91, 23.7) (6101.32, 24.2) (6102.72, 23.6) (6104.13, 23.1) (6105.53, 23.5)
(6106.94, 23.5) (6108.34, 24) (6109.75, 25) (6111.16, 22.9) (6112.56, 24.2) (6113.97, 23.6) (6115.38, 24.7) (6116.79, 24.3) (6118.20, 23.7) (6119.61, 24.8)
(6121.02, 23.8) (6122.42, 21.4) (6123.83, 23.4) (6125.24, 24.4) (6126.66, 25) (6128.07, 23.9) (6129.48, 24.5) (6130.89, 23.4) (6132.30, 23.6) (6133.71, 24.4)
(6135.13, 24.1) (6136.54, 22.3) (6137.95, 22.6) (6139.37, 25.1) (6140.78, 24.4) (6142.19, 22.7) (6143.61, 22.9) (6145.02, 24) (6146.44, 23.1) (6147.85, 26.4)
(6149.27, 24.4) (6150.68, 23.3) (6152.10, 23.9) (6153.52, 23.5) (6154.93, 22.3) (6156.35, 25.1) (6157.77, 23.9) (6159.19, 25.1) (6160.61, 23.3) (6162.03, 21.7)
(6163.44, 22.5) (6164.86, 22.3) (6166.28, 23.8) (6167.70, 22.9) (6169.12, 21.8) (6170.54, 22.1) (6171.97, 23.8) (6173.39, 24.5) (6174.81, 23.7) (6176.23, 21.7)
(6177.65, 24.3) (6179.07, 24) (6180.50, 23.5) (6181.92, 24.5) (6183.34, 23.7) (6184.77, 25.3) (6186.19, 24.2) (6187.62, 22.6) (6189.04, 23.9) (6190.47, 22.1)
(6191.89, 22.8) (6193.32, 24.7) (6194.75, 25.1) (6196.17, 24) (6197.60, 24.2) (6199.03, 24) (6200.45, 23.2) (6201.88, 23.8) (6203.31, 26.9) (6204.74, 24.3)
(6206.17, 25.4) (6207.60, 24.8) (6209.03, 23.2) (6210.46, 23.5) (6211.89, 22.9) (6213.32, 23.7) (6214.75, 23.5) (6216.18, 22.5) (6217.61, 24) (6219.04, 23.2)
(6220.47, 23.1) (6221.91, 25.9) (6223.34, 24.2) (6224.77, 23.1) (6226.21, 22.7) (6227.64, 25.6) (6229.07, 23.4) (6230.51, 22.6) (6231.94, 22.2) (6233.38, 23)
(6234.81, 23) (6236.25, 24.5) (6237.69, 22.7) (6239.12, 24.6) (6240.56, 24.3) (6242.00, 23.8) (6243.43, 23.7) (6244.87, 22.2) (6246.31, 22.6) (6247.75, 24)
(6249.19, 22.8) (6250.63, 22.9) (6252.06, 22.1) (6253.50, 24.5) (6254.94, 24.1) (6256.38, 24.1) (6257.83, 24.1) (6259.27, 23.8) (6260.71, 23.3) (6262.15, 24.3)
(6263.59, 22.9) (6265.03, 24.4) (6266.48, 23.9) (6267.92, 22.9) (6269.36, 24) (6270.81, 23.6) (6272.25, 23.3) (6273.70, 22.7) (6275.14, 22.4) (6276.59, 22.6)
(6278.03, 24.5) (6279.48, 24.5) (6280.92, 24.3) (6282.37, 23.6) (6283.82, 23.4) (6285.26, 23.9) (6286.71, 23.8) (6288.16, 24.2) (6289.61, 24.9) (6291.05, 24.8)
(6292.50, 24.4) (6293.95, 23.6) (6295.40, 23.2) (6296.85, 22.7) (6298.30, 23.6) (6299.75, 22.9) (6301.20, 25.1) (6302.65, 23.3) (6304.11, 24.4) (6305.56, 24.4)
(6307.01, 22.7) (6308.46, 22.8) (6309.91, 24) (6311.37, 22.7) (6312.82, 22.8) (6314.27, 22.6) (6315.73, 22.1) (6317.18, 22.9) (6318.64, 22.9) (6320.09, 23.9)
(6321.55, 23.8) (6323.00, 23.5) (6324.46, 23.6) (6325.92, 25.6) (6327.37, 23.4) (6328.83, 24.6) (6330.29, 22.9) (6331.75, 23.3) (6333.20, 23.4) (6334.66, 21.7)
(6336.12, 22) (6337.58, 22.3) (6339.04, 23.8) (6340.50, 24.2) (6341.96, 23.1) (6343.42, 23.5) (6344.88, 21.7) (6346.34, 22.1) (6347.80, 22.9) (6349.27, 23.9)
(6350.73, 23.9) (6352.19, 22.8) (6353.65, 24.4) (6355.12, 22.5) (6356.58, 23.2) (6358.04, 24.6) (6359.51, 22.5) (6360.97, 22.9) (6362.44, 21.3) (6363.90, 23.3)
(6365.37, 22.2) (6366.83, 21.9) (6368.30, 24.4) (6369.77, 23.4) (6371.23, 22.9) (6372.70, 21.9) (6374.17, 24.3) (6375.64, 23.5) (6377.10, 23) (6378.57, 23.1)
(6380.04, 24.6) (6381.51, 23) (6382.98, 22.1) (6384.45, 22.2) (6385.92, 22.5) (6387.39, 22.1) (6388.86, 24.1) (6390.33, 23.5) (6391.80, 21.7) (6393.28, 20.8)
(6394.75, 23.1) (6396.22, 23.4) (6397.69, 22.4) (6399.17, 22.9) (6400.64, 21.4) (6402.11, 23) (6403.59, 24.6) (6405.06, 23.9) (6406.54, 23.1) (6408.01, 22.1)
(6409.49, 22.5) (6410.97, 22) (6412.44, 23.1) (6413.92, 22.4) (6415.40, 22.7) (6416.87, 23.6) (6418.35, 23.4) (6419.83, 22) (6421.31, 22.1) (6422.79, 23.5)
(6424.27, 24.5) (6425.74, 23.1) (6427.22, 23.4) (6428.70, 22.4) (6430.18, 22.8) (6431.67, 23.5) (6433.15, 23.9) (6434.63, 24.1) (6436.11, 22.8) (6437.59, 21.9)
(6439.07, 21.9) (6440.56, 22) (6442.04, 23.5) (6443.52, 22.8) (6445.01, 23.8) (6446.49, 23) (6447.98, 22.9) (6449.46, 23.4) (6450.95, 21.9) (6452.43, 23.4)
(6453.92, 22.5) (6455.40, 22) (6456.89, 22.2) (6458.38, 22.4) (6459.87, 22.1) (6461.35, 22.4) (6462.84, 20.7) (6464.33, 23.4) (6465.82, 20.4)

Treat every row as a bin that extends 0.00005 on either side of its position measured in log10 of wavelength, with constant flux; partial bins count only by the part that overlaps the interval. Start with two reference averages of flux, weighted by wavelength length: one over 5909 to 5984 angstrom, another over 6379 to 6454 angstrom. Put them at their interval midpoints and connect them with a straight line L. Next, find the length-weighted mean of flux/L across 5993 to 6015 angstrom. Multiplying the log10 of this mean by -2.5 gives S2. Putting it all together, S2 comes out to 0.01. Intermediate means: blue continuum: 25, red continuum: 22.9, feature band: 24.6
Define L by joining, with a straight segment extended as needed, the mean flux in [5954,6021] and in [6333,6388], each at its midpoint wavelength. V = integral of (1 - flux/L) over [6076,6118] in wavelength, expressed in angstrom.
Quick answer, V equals 0.2 angstrom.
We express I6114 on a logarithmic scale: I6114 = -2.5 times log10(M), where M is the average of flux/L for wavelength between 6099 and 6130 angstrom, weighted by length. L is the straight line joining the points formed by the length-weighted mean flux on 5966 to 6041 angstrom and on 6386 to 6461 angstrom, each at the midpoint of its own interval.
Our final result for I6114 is 0.02 mag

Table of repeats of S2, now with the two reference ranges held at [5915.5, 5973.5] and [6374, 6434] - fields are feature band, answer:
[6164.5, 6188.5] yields 0.024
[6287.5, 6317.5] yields -0.006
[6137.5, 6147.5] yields 0.021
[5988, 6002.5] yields -0.006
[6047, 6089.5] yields -0.009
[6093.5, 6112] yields 0.022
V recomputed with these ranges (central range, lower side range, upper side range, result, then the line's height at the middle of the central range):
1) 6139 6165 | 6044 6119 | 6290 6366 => 0.5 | 24.1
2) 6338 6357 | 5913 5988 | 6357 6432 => -0.1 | 23.1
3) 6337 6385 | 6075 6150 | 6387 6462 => 0.0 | 23.1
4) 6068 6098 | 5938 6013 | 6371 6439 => 0.0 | 24.5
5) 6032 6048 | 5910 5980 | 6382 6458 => -0.1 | 24.6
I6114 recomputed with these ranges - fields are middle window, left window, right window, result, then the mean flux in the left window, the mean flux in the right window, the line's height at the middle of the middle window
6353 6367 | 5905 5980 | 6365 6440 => 0.01 mag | 25.1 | 22.9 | 23.1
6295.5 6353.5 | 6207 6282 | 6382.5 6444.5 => 0.00 mag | 23.5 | 22.8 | 23.2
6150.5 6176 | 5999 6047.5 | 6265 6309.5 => 0.04 mag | 24.6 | 23.7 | 24.1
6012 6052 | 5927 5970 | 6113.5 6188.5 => -0.01 mag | 24.9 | 23.7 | 24.4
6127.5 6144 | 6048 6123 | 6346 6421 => 0.02 mag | 24.4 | 22.9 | 24.1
